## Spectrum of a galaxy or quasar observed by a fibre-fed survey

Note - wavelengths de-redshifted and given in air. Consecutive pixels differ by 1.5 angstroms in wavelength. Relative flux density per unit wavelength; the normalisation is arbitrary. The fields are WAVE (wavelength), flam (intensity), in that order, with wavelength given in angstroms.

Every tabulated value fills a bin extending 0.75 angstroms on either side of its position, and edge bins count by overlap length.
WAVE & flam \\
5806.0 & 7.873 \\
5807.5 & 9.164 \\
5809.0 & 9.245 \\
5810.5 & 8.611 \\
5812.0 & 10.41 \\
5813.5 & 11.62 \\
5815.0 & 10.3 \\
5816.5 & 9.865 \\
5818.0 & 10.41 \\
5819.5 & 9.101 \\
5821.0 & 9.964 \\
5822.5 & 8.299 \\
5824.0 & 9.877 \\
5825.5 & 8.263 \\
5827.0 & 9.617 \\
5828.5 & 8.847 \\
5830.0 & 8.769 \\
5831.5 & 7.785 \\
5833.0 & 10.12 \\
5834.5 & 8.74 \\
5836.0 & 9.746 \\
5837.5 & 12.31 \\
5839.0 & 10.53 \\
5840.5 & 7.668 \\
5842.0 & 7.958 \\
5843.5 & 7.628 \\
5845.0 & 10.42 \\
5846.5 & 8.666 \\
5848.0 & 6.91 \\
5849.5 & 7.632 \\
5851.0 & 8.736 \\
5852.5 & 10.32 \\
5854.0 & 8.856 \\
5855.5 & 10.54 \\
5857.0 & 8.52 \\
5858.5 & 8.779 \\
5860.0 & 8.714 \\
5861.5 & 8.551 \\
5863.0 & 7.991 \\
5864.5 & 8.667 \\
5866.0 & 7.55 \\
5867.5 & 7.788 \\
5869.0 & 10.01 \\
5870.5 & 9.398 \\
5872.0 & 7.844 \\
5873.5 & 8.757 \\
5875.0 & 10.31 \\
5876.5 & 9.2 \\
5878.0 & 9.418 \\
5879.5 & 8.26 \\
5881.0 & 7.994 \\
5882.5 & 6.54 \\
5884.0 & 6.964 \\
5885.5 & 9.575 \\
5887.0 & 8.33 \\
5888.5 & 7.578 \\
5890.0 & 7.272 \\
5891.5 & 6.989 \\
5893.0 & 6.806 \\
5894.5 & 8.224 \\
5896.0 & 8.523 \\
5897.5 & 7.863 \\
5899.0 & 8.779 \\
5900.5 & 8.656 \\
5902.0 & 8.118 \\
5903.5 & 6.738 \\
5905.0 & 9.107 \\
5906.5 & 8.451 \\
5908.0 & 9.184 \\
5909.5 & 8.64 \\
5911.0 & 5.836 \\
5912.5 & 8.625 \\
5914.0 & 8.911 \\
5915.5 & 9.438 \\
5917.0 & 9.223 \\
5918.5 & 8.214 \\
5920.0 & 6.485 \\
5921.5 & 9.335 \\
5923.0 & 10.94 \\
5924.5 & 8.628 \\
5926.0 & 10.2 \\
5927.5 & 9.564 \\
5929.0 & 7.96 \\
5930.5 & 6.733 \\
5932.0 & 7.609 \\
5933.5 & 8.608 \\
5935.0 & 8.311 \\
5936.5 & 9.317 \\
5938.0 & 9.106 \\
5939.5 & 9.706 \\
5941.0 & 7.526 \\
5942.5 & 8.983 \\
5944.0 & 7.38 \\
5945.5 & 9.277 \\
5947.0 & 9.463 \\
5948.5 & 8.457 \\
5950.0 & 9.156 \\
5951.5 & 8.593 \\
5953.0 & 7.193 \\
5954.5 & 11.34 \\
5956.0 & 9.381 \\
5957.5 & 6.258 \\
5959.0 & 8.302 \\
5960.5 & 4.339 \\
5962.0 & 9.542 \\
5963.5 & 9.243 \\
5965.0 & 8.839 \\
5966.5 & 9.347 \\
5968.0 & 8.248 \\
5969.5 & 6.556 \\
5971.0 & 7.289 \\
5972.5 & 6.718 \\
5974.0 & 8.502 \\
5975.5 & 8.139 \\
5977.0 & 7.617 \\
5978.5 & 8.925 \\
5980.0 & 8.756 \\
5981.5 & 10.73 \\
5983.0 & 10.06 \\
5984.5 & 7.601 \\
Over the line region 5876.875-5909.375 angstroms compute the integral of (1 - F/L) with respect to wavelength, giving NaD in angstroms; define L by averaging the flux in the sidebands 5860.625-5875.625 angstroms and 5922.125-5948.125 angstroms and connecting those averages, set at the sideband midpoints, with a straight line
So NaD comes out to 2.3 angstroms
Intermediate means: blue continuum 8.67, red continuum 8.78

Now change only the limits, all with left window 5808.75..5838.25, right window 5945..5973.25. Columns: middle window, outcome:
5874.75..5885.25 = 0.8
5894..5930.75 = 0.9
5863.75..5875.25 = 0.5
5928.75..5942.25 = 0.2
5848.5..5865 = 0.8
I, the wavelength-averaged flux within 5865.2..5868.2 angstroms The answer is 7.68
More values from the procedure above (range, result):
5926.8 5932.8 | 7.96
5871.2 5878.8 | 9.1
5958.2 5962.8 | 7.4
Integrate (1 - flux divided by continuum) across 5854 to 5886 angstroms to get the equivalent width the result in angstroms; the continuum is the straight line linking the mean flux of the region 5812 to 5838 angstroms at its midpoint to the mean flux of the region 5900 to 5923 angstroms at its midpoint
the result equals 1.3 angstroms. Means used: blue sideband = 9.62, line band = 8.63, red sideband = 8.41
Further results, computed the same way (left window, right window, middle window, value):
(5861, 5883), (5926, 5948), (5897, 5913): 0.76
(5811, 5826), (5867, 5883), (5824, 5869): 1.91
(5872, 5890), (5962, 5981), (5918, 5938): -0.75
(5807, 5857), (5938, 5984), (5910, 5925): 0.31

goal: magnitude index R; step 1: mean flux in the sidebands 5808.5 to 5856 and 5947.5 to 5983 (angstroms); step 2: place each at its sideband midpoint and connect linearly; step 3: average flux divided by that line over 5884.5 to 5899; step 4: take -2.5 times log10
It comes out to 0.12 mag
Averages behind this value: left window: 9.3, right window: 8.37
